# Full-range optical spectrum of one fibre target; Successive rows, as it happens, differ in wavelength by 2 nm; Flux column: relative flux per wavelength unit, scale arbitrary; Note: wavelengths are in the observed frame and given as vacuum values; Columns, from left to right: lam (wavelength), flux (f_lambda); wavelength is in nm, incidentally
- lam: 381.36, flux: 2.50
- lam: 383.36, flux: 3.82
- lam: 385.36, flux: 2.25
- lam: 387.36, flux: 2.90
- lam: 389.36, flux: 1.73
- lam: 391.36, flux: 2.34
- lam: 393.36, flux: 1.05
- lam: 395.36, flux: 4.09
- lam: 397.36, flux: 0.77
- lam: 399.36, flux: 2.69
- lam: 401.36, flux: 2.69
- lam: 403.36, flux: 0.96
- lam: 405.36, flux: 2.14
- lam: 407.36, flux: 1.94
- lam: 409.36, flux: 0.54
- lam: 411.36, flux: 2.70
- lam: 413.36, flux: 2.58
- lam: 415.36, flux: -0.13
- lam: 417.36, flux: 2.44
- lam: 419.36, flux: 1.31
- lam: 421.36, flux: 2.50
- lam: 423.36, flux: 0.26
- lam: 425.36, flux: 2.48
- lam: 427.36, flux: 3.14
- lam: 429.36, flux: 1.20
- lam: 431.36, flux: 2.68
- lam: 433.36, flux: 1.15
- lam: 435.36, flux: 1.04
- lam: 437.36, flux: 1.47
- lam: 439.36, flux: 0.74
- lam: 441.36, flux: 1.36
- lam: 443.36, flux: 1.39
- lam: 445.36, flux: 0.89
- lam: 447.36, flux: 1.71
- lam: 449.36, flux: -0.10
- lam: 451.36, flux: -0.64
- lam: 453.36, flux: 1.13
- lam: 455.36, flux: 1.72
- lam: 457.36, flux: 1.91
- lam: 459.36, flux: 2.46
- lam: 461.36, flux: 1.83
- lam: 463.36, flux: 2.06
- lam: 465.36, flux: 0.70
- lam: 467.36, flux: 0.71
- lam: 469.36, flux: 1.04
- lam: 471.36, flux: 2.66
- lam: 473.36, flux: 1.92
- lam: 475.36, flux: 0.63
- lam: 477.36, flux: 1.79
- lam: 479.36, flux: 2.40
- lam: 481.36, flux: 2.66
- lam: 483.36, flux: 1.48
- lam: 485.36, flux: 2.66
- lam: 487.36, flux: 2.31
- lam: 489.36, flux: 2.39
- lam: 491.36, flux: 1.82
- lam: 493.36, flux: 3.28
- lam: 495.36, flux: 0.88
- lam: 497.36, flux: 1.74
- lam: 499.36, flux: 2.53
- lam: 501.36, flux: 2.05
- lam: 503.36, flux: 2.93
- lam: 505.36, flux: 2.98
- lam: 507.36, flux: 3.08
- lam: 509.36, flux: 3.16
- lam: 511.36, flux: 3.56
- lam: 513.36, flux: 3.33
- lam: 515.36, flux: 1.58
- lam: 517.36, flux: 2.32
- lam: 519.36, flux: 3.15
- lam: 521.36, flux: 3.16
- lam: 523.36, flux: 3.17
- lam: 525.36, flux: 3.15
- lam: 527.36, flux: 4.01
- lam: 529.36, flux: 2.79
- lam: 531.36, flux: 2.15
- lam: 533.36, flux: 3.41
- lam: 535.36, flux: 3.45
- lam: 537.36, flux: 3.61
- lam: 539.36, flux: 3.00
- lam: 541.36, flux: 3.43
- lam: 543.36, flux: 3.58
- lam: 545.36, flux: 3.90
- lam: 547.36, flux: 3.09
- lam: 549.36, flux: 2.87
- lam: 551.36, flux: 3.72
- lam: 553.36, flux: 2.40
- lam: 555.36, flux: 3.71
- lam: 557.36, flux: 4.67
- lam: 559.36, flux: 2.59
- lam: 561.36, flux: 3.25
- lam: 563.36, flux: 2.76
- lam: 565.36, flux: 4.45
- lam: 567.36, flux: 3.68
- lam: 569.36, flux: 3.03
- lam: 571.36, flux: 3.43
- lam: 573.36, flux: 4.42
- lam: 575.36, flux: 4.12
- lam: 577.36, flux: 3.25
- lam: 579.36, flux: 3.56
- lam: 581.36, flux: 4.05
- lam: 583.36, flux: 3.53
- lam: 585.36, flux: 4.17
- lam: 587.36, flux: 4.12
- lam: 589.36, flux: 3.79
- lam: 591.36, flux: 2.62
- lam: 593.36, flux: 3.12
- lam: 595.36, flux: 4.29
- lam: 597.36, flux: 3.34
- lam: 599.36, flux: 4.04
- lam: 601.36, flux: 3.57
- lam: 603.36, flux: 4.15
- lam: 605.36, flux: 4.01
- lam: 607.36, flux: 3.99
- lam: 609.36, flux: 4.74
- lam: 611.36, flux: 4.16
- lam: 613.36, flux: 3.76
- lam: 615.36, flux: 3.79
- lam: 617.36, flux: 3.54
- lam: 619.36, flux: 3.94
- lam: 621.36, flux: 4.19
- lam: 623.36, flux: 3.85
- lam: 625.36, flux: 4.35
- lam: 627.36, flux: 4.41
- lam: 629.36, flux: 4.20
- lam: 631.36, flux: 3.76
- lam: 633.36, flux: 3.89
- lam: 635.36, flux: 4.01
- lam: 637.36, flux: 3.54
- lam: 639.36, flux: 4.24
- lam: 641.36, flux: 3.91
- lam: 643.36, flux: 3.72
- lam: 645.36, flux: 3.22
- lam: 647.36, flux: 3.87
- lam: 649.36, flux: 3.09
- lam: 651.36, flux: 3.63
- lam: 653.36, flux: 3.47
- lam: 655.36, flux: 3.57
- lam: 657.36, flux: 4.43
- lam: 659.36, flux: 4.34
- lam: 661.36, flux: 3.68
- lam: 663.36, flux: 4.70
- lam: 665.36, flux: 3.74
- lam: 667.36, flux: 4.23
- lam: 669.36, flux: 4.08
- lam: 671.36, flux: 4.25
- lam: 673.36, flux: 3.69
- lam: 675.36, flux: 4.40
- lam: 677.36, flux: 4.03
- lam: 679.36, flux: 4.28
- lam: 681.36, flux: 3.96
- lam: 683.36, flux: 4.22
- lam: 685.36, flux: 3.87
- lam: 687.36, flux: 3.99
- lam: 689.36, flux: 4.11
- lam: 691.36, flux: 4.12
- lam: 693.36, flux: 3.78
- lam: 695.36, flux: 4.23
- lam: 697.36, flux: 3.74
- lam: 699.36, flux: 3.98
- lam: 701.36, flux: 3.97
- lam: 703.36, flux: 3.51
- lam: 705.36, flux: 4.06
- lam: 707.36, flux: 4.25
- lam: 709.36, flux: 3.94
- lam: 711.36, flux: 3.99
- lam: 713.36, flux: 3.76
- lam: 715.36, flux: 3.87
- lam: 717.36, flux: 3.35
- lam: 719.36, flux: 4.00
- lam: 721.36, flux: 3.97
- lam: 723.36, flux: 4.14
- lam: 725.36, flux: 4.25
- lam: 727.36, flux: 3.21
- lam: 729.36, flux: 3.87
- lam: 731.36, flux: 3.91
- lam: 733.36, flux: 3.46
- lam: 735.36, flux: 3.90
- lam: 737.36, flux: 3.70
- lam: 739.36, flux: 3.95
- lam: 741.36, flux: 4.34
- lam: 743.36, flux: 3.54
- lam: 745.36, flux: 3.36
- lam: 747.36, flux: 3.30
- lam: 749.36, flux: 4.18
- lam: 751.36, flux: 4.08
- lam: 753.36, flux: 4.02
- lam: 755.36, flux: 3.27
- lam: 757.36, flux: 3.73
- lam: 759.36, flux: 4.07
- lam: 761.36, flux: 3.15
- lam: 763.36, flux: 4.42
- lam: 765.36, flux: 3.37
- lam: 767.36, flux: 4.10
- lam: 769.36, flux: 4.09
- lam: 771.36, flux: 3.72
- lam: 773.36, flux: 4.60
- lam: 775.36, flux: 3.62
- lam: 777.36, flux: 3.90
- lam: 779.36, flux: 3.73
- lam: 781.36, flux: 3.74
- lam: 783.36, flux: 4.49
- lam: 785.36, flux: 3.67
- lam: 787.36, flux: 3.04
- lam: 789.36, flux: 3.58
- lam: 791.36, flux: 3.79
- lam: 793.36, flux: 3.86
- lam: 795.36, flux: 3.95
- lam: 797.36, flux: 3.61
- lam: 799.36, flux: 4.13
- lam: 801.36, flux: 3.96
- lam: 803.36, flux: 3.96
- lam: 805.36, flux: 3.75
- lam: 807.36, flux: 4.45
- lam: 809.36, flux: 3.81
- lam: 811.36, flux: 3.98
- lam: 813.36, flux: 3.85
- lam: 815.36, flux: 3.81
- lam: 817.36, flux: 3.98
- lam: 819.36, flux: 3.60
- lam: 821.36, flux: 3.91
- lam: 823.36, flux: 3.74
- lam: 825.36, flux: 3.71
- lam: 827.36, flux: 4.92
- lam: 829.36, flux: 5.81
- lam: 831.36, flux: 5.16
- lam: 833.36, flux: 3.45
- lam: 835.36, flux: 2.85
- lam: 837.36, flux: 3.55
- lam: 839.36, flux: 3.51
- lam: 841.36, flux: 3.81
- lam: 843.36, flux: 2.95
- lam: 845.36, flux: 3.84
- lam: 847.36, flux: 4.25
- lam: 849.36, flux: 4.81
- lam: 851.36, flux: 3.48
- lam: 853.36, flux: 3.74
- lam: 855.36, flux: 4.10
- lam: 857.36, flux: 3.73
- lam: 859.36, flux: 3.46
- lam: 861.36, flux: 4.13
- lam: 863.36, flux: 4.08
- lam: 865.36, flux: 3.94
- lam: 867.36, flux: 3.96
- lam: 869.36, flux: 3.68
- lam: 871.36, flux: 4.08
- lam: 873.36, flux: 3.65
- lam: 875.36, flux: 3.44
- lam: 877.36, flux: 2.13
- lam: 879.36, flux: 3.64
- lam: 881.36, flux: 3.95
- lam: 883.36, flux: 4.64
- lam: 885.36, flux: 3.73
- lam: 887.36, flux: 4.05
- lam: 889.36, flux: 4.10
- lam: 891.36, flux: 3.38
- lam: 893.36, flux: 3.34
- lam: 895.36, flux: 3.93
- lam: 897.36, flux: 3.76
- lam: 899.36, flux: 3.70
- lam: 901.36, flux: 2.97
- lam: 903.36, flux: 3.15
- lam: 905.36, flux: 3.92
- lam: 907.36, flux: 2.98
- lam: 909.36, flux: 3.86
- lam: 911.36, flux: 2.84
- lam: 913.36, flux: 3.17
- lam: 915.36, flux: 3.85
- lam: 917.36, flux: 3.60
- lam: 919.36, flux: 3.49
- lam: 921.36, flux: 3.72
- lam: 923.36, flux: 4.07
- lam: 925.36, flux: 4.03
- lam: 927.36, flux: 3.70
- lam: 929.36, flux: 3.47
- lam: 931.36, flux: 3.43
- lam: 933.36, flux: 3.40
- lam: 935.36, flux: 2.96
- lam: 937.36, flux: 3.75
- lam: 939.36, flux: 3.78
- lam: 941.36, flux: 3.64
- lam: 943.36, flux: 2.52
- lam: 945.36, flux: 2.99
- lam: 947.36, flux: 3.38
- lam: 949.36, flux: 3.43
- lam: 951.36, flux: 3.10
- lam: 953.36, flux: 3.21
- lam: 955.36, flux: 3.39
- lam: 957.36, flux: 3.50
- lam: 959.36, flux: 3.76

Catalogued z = 0.262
